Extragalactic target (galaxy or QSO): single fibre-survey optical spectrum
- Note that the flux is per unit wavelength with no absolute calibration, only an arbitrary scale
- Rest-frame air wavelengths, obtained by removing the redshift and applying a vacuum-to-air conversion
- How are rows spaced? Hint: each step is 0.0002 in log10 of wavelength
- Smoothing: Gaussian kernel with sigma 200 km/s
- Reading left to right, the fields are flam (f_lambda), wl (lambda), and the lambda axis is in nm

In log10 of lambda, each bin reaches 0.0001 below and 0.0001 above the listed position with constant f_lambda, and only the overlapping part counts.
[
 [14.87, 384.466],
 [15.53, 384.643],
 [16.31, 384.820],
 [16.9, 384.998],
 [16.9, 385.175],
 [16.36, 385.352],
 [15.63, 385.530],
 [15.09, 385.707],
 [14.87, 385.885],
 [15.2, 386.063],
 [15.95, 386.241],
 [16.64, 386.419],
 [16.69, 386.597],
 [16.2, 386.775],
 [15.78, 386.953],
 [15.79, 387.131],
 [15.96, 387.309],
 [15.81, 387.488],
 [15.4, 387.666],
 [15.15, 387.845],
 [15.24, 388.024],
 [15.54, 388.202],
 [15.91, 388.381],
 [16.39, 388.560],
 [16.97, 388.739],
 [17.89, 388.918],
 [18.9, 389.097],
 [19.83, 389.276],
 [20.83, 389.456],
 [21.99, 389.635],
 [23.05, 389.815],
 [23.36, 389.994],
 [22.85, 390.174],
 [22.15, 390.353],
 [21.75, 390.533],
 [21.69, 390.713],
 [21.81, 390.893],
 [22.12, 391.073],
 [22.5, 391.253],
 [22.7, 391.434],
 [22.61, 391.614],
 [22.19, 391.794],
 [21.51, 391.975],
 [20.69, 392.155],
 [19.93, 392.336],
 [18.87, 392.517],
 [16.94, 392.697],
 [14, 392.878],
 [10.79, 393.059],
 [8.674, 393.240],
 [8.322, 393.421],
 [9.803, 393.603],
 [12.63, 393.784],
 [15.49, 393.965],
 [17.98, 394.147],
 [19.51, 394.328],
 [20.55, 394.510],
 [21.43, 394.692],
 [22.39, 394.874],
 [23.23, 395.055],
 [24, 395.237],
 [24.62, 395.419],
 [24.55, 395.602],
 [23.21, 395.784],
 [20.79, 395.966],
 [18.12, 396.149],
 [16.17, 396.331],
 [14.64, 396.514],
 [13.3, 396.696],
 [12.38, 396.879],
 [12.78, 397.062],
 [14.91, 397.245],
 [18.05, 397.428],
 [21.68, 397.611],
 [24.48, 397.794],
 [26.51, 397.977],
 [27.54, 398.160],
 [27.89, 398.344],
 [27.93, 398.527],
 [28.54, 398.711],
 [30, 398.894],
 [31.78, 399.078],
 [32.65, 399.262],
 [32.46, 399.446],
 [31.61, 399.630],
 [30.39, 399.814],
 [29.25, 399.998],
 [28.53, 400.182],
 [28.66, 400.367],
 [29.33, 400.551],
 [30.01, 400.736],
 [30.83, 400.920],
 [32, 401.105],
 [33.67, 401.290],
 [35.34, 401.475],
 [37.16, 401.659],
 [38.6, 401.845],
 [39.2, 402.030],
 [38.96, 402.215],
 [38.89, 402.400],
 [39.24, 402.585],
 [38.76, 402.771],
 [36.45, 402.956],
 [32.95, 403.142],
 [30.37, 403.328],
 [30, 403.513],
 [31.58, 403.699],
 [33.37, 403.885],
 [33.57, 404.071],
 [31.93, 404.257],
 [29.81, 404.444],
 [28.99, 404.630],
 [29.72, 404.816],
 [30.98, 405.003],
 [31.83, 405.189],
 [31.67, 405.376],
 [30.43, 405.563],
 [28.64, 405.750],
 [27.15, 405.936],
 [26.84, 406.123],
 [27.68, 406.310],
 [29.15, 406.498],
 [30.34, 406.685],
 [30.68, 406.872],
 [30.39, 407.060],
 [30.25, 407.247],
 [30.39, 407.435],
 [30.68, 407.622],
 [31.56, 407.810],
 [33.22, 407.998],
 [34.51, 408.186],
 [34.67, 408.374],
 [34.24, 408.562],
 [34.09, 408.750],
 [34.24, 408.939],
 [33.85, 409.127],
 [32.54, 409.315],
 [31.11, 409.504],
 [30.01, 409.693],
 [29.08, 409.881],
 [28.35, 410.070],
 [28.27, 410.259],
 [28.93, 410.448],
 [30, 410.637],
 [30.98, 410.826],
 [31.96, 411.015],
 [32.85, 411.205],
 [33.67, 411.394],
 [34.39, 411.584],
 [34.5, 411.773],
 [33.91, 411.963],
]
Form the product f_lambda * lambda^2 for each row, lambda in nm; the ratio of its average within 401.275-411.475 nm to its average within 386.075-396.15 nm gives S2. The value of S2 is 1.86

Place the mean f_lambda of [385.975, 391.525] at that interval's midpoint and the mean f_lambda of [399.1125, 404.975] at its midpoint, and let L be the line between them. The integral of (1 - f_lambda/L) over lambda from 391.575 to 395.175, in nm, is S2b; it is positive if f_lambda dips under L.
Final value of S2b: 0.952 nm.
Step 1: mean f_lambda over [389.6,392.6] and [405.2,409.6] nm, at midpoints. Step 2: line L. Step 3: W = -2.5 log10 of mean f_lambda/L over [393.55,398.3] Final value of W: 0.26 mag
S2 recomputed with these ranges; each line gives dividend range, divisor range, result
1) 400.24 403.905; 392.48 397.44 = 2.08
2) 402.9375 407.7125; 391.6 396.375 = 1.75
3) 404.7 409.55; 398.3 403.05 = 0.97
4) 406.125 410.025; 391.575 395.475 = 1.89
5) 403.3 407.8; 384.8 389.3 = 2.05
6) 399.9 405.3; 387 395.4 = 1.89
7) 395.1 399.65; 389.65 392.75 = 1.10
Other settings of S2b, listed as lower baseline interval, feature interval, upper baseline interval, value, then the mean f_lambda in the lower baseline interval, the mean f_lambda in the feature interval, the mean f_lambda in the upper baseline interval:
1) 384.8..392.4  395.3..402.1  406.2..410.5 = -0.320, 18.6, 26.4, 31.2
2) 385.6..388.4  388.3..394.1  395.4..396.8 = -0.480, 15.7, 18.6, 19.1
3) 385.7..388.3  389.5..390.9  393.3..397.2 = -0.492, 15.7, 22.3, 17.8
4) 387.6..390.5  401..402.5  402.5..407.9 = -0.425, 18.9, 36.7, 31.2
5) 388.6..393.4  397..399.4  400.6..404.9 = 0.276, 19.7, 25.3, 33.9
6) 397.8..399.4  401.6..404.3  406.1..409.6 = -0.466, 29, 35.4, 31.7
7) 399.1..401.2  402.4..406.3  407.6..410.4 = -0.071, 30.6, 31.8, 32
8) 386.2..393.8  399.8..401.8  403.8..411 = -0.428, 18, 31.6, 30.9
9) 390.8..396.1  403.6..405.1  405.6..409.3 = -0.143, 19.1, 31.2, 31.2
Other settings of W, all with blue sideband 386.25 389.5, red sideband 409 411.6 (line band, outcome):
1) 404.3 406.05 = -0.08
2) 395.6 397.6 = 0.29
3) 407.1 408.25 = -0.08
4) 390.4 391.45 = -0.18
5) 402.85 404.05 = -0.22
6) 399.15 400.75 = -0.24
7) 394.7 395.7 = -0.11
